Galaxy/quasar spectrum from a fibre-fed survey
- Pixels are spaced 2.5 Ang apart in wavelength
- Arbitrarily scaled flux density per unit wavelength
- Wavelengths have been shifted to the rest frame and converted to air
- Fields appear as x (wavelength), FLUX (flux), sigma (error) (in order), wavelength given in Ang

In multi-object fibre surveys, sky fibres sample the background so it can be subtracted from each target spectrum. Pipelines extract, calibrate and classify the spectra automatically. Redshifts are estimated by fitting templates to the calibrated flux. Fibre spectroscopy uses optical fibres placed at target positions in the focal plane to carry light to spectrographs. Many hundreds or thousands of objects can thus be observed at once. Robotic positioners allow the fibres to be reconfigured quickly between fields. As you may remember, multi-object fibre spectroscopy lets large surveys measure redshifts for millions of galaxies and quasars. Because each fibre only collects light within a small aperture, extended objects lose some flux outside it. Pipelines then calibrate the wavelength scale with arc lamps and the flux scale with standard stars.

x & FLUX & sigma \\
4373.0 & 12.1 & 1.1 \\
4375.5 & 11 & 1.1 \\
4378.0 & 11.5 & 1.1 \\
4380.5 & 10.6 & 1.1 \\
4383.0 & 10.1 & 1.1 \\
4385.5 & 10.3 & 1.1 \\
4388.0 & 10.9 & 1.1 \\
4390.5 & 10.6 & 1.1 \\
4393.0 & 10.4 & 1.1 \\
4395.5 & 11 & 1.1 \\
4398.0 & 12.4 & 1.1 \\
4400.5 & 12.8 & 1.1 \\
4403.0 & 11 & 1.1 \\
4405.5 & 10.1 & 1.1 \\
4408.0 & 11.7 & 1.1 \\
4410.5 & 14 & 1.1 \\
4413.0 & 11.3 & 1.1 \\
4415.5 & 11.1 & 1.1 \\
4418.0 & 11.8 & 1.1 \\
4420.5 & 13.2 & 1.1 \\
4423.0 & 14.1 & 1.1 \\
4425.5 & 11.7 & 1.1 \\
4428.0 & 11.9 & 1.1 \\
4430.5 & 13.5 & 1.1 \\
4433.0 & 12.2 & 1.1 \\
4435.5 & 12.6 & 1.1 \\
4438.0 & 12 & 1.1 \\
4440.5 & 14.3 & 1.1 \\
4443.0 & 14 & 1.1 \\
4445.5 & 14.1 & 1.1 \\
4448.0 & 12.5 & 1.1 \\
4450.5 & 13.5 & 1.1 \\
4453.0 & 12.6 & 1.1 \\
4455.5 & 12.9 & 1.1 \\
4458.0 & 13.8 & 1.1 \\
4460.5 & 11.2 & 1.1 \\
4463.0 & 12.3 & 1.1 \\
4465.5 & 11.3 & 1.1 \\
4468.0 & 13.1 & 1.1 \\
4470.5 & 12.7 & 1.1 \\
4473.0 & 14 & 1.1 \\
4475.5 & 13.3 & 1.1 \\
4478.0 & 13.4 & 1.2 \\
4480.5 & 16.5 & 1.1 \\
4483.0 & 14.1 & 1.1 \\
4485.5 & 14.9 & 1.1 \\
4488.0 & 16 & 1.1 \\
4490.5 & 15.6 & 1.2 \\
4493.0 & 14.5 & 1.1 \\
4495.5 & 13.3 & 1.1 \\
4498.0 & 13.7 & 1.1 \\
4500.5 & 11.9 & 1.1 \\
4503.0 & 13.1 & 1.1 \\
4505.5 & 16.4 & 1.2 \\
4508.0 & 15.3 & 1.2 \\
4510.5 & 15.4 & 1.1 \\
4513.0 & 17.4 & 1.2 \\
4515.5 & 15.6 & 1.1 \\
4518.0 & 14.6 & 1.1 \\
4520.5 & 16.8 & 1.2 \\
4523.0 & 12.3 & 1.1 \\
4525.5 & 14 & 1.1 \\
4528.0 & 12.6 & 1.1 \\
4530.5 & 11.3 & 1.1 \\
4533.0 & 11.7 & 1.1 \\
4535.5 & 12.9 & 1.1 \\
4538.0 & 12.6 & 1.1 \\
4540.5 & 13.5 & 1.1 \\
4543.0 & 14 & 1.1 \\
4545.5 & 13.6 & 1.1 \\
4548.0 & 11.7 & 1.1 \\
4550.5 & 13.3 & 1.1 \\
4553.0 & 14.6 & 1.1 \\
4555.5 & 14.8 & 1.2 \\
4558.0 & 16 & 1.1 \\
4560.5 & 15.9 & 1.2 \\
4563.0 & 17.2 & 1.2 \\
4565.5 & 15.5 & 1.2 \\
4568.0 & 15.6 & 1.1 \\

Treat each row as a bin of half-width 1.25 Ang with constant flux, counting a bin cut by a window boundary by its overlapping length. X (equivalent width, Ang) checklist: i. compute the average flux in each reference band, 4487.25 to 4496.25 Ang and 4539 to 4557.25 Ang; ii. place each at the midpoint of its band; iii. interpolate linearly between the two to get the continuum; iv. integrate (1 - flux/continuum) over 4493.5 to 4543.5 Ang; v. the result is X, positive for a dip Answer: 1.4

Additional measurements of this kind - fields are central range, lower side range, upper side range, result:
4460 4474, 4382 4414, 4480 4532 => 0.91 Ang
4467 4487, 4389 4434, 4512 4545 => -1.67 Ang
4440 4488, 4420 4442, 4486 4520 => 1.12 Ang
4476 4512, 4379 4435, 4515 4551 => -4.94 Ang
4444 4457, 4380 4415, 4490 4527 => -0.30 Ang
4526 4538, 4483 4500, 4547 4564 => 1.96 Ang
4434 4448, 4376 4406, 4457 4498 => -0.79 Ang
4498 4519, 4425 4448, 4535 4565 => -1.71 Ang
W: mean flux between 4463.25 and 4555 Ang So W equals 13.9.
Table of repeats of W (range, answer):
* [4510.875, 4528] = 14.9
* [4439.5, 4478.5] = 13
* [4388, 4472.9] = 12.4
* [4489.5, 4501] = 13.9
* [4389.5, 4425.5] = 11.8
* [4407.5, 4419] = 12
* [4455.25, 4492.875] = 13.7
